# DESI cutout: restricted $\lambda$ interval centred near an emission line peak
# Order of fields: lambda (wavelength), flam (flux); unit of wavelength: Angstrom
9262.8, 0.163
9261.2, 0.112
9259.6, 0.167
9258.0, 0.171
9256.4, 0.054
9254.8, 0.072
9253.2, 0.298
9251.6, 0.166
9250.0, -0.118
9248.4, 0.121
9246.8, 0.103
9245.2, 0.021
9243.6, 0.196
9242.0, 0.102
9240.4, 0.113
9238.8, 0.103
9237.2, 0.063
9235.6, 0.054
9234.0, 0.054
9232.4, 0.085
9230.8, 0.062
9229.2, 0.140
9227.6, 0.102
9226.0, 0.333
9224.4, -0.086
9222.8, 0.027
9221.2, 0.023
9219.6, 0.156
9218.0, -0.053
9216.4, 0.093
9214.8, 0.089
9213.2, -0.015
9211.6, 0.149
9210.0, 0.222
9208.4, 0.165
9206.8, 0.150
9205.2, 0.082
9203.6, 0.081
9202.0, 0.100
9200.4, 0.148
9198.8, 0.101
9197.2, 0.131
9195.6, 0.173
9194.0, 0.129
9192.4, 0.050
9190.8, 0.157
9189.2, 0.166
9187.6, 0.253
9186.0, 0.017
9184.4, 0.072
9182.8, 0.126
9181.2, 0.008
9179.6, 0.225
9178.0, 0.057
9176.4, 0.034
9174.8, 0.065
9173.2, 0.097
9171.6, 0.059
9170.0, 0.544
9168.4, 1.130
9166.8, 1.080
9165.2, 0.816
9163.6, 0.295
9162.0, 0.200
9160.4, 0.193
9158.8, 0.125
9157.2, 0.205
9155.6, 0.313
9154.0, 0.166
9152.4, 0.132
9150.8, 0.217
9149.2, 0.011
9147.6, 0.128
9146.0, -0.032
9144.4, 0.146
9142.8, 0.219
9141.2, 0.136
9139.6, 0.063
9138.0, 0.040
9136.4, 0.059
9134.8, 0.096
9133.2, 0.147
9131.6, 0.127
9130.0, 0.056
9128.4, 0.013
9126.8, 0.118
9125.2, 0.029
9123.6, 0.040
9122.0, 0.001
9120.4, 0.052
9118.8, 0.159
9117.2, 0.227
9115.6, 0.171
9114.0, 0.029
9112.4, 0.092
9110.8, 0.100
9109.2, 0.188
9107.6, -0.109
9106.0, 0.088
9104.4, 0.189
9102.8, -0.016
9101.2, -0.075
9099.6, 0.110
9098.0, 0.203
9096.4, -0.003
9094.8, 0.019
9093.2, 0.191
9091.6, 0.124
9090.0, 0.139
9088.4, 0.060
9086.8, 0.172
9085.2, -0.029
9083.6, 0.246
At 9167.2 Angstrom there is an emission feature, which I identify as [O III] 5007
